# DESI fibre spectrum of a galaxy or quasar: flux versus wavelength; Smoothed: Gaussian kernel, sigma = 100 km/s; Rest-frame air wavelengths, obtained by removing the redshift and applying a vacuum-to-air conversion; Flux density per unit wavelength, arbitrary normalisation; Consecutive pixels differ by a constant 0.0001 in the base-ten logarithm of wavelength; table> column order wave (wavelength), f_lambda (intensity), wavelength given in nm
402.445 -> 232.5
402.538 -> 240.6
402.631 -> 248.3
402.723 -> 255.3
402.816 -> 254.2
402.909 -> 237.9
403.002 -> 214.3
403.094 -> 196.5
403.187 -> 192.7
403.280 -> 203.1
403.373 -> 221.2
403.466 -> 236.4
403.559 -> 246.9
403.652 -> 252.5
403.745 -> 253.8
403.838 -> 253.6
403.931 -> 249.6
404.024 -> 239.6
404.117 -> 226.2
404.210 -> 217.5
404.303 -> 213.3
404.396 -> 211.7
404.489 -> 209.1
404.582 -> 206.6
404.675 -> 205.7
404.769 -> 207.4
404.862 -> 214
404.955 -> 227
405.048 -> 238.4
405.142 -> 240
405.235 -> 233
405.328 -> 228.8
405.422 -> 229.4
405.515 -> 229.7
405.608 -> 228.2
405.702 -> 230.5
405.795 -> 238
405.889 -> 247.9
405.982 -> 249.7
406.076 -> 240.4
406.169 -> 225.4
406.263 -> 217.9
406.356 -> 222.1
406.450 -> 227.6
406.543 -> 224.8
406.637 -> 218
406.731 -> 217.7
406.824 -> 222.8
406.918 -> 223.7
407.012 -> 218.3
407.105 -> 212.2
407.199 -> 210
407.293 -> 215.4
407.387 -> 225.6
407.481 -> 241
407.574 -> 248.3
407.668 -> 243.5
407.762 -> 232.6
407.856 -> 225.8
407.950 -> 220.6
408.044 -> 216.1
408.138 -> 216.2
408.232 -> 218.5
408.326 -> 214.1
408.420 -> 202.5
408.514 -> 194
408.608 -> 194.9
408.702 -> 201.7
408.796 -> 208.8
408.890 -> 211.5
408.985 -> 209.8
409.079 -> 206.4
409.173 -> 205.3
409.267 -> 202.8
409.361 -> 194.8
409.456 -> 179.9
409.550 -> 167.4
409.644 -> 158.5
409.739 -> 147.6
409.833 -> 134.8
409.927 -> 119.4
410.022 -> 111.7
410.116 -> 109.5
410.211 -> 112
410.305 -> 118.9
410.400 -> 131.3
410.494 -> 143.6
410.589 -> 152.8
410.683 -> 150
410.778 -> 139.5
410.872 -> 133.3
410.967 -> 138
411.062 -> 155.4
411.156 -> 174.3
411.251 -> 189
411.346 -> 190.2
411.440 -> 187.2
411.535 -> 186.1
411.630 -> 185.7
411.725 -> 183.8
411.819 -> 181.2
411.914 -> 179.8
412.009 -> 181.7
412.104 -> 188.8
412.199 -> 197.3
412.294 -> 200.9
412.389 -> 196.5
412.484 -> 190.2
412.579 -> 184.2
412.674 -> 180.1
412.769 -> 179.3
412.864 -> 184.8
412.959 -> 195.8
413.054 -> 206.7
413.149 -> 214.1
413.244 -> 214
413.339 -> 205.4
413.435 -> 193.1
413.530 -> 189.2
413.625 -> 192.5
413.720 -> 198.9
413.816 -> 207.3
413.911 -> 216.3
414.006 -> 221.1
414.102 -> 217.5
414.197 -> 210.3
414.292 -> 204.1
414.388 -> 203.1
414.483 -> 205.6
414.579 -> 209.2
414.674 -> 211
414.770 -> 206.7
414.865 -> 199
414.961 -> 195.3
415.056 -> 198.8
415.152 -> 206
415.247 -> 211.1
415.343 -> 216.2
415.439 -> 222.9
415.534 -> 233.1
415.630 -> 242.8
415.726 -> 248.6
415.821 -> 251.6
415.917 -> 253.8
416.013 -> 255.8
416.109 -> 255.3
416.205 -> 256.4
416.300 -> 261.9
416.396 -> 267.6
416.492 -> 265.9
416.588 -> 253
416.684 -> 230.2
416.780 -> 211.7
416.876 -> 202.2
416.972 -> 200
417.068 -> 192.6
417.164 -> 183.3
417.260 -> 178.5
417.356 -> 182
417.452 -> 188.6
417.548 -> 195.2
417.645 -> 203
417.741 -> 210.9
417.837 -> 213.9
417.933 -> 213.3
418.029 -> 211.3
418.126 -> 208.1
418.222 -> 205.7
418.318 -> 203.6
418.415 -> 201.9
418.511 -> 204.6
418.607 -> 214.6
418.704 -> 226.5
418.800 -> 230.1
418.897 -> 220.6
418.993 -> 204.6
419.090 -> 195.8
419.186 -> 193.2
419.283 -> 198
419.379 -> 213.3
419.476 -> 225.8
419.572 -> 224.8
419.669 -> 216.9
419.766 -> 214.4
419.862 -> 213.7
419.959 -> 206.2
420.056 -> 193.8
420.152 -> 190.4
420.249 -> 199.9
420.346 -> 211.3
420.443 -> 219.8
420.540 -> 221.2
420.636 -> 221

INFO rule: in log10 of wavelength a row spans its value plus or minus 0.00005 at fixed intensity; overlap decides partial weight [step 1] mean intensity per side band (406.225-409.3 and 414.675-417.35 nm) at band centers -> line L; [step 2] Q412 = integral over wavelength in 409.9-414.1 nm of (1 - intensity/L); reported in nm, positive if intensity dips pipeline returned 0.86 nm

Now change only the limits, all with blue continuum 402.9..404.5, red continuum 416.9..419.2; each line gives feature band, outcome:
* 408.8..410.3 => 0.363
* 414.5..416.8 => -0.271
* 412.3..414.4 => 0.108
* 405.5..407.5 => -0.039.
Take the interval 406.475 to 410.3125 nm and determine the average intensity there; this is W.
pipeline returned 197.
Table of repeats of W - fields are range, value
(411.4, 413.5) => 192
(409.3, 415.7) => 184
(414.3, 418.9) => 218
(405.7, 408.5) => 225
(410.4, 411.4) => 156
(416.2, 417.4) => 221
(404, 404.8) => 215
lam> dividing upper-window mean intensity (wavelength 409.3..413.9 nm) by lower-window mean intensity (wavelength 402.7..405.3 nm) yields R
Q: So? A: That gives 0.76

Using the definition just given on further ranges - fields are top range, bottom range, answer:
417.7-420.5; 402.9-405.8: 0.93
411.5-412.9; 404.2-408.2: 0.83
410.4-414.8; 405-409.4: 0.85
